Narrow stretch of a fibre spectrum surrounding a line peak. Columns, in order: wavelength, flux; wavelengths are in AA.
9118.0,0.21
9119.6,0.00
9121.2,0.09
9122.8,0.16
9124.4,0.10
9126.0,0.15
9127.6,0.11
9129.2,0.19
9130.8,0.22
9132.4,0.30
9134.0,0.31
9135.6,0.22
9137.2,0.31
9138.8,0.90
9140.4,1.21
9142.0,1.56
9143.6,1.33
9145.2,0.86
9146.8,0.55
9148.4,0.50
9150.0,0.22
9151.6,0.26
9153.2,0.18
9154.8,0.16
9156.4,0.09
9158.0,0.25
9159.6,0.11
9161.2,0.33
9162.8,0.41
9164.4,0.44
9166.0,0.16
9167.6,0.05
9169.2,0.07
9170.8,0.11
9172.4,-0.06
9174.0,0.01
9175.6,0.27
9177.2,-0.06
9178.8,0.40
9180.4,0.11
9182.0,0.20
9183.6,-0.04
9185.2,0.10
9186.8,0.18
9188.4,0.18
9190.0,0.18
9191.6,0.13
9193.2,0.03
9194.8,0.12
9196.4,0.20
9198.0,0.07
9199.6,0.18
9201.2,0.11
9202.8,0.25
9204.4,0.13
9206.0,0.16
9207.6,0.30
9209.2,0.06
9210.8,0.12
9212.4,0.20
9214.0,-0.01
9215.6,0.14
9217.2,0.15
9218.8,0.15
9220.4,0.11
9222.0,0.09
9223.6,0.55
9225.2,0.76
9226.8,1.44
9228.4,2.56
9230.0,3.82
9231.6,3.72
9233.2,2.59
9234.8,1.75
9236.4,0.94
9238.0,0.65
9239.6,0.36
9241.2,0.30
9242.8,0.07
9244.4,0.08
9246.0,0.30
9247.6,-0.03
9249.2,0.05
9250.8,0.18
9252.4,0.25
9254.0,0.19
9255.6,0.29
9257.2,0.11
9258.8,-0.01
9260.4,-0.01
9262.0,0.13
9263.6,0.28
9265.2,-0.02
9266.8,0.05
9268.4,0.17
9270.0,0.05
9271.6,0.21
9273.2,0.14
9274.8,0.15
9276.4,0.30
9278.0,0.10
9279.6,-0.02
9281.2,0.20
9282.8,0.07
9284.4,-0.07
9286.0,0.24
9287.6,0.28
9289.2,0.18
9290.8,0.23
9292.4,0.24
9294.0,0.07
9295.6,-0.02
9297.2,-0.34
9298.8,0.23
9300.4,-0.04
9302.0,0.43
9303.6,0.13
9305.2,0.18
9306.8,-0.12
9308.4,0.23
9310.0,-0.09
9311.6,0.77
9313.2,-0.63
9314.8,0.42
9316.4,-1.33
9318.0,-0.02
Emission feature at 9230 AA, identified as [O III] 5007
